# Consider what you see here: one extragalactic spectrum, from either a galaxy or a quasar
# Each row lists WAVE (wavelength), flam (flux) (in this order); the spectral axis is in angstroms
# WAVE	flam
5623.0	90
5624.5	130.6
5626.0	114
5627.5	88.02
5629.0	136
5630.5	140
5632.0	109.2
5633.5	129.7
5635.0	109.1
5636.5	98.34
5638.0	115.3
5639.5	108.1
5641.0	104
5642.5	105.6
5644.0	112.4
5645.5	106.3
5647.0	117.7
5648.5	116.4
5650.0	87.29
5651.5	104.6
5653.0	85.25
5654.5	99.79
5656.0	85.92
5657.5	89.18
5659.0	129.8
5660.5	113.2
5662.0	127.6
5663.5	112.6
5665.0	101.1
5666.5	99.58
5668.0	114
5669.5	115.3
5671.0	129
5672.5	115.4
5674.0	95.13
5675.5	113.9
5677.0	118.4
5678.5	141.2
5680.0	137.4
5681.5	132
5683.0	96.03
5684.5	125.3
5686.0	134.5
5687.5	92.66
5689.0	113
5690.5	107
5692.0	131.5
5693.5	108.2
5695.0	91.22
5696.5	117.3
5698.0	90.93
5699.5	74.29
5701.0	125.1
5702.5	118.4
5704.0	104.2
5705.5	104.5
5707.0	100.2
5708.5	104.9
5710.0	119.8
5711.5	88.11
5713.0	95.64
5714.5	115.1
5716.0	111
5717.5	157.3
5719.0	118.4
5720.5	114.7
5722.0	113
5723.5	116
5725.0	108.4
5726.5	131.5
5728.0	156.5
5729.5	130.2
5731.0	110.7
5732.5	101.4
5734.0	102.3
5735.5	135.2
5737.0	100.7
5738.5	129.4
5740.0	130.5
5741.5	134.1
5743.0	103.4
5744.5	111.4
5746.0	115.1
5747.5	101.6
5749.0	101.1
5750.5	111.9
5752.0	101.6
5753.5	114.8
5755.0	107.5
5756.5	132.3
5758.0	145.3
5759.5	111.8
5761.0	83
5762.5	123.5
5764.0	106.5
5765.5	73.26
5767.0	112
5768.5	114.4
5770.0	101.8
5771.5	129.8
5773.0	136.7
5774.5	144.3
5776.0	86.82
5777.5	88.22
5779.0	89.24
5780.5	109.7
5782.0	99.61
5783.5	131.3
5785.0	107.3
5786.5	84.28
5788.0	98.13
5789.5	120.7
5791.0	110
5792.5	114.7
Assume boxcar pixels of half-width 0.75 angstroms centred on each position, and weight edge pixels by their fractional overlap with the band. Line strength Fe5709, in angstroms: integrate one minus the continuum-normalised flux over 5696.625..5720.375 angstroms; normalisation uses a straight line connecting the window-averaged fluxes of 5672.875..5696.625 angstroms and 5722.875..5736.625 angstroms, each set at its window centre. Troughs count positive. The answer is 1.9 angstroms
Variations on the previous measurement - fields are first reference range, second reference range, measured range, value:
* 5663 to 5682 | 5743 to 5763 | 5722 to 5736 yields -0.9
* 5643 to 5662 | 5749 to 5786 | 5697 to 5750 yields -2.5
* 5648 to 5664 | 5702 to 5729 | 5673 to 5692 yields -1.5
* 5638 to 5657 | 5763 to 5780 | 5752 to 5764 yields -0.9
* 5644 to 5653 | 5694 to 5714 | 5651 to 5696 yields -3.4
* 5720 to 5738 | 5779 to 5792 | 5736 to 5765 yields 0.1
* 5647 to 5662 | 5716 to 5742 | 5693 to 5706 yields 1.3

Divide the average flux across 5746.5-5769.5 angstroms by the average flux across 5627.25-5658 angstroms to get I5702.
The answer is 1.02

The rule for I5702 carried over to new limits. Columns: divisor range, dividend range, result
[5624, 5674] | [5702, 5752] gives 1.04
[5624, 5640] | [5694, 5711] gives 0.90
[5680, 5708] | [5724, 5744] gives 1.10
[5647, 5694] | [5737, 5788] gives 0.99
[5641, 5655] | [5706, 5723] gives 1.08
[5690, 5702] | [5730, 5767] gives 1.06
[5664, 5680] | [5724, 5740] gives 1.05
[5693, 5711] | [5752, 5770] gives 1.06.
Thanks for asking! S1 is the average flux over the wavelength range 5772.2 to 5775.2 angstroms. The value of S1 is 140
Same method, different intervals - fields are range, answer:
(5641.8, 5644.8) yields 109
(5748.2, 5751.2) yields 106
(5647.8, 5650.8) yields 102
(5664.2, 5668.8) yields 105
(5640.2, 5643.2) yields 105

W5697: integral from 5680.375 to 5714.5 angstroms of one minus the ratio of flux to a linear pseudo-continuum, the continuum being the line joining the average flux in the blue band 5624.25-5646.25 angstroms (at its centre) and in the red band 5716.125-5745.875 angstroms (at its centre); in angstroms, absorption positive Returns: 2.8 angstroms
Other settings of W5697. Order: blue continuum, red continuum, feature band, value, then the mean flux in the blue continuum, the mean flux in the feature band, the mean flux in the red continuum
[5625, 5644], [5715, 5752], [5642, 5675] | 2.0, 113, 107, 118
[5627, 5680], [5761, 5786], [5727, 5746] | -1.9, 111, 120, 109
